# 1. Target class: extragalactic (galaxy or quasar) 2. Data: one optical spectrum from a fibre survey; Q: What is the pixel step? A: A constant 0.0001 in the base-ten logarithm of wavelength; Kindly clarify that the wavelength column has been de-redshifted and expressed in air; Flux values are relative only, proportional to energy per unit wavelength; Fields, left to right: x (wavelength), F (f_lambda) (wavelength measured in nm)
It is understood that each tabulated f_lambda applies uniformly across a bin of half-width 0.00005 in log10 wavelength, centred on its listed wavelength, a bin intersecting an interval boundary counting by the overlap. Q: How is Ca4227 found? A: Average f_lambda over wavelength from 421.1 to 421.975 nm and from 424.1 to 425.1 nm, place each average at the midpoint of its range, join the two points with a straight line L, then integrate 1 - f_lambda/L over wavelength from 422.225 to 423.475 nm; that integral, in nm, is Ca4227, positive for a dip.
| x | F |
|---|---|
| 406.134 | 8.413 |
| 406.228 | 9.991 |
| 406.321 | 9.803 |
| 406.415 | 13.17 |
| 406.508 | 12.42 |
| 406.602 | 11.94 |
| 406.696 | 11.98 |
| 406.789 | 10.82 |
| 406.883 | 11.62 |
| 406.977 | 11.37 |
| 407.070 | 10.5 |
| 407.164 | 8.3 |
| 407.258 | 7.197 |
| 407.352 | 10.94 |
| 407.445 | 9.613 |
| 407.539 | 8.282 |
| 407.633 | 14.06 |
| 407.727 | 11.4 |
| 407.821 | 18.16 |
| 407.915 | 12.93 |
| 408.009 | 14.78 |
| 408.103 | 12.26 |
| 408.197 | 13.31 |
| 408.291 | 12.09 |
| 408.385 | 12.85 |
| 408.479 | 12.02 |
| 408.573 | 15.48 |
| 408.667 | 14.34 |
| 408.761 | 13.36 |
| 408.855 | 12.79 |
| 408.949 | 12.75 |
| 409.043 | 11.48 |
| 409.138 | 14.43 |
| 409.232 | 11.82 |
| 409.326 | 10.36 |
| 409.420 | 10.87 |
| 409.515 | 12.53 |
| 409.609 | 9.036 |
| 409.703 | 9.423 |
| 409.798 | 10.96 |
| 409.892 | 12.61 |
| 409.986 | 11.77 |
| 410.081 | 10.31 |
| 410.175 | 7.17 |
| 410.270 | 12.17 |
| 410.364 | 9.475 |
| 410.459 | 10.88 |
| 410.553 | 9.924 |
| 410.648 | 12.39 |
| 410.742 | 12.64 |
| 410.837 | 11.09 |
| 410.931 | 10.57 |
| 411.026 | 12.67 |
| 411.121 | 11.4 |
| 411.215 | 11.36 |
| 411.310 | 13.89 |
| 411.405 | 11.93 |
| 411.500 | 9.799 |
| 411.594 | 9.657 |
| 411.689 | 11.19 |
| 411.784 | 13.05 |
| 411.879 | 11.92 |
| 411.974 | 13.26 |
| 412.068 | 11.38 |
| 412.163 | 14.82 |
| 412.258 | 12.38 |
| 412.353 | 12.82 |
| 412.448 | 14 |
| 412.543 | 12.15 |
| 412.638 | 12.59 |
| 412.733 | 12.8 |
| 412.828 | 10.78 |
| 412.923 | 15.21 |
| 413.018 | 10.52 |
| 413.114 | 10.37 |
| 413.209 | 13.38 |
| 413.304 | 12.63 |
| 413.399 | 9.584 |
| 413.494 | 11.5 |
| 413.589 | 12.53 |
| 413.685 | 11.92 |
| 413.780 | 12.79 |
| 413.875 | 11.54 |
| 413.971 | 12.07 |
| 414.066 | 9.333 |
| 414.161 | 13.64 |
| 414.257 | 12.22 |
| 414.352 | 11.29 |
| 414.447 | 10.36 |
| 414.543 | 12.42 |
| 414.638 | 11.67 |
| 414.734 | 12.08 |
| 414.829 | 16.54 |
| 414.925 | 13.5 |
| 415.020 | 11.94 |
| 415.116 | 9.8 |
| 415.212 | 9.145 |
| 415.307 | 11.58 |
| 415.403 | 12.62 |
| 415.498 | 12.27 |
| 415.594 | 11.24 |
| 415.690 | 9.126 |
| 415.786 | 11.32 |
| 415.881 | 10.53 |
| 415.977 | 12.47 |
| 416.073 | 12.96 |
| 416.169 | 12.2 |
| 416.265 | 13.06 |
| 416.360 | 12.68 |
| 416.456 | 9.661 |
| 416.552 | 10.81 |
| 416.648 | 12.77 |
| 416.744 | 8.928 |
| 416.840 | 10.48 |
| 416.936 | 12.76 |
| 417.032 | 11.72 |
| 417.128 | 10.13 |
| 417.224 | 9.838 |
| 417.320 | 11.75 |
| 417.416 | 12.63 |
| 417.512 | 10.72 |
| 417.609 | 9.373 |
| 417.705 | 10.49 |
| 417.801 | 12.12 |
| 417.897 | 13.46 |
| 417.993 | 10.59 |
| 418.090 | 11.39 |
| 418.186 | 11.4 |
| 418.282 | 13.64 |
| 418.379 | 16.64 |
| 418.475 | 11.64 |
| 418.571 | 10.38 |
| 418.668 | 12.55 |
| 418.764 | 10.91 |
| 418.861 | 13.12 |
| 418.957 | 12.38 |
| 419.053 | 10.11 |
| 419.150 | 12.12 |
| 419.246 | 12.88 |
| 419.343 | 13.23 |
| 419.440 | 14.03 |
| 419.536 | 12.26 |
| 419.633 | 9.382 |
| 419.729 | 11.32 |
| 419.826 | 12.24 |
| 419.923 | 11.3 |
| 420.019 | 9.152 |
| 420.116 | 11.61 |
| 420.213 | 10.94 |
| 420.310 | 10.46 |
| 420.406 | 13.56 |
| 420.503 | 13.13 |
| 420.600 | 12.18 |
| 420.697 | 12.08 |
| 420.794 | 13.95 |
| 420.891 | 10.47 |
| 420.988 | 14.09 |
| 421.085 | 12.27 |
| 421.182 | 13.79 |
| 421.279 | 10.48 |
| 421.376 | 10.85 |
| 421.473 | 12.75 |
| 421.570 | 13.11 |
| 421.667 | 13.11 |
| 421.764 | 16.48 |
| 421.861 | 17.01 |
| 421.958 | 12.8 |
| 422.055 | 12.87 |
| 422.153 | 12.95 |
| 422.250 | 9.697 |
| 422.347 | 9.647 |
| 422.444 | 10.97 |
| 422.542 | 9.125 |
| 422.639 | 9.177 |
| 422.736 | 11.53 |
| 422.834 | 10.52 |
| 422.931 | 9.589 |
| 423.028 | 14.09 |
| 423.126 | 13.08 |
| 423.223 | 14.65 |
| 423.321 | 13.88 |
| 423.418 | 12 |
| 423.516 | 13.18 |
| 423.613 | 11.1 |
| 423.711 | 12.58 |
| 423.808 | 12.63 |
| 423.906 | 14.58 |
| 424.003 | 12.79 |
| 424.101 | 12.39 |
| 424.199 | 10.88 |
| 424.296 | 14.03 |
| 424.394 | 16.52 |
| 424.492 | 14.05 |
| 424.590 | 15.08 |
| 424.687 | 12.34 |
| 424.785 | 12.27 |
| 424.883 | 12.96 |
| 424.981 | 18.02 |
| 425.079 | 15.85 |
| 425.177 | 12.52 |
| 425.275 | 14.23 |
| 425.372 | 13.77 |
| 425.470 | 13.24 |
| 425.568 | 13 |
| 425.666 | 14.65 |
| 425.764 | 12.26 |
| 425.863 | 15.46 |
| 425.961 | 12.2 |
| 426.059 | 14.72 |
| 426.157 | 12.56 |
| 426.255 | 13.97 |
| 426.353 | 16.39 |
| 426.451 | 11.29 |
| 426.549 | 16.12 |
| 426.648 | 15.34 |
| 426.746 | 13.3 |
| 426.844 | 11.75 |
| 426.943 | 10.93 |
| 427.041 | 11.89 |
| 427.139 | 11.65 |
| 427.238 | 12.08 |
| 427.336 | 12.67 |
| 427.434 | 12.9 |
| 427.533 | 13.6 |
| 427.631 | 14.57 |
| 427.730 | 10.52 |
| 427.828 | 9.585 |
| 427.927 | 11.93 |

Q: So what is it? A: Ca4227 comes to 0.21 nm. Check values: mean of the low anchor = 13.4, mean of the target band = 11.4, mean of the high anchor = 14.1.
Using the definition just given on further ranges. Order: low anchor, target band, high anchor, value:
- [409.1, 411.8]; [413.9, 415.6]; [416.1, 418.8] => -0.06 nm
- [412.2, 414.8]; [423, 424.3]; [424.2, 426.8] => 0.07 nm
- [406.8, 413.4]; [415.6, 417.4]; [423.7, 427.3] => 0.18 nm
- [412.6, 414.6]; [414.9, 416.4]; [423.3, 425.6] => 0.07 nm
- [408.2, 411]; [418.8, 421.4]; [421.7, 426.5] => 0.15 nm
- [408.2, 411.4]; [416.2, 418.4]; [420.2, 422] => 0.16 nm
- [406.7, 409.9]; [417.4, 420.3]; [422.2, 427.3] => 0.18 nm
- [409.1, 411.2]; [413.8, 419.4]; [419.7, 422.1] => 0.09 nm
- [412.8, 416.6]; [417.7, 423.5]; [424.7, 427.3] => 0.25 nm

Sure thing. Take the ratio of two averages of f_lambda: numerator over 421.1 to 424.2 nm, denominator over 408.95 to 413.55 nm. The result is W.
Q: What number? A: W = 1.06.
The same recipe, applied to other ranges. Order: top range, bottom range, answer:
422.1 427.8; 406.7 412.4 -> 1.10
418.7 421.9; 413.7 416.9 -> 1.05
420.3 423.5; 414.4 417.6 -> 1.07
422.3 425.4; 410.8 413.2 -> 1.06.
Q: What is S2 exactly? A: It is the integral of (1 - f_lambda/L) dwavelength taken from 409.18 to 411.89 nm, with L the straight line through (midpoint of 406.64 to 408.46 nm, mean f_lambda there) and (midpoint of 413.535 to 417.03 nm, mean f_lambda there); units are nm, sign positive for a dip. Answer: 0.14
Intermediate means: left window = 11.7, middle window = 11.1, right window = 11.7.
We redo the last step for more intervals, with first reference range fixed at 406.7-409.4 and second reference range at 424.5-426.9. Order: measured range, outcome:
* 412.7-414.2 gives 0.090 nm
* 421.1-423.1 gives 0.218 nm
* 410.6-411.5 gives 0.039 nm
